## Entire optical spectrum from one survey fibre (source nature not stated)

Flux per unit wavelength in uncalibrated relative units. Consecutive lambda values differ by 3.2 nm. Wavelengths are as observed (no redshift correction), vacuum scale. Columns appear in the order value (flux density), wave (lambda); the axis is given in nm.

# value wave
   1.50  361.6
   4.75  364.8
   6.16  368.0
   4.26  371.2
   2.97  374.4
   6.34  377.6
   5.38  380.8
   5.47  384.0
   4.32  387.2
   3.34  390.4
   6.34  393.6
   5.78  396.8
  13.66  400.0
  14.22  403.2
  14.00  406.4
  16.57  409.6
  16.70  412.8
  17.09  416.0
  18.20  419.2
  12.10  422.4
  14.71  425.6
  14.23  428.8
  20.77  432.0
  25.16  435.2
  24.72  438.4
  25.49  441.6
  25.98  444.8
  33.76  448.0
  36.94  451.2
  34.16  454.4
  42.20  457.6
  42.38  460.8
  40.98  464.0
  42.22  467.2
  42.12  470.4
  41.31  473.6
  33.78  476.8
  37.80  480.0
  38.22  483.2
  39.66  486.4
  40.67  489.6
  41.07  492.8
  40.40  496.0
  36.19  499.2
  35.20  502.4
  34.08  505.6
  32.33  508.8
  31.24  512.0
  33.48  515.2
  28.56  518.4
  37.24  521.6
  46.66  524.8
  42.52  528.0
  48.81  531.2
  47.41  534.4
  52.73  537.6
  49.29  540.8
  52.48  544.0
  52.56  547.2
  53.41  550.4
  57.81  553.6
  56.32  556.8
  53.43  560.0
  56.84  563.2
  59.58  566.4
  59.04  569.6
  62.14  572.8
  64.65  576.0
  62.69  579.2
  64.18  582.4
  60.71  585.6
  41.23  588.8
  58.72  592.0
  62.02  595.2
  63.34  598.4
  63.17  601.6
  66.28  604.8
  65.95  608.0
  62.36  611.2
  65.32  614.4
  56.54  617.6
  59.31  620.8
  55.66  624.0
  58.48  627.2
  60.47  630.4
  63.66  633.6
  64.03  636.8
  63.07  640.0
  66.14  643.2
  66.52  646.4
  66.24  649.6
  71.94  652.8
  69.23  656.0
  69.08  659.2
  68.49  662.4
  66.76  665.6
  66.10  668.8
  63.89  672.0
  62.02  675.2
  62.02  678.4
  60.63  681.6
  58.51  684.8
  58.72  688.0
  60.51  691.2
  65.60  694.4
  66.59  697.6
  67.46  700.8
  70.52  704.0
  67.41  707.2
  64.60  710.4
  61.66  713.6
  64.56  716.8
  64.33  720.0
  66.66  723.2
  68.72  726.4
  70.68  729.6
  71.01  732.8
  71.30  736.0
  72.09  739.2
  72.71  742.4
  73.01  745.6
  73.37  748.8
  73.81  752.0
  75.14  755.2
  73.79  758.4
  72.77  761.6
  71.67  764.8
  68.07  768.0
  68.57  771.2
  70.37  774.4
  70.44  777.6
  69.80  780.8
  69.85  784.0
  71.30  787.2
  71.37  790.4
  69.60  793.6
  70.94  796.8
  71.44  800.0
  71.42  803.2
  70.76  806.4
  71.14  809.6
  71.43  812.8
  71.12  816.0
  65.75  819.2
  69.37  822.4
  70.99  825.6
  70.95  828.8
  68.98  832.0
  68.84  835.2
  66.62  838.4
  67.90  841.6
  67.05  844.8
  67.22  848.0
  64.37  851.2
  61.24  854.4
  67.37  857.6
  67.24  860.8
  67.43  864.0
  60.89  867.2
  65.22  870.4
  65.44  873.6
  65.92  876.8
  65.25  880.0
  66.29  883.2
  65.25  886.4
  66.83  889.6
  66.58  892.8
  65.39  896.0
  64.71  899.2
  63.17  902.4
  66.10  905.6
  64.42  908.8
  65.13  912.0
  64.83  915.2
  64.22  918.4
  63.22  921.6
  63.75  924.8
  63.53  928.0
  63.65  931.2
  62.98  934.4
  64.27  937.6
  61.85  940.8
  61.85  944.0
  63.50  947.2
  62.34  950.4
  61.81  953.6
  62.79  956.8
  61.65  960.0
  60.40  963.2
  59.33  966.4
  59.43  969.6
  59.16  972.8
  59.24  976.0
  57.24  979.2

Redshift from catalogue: 0.000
